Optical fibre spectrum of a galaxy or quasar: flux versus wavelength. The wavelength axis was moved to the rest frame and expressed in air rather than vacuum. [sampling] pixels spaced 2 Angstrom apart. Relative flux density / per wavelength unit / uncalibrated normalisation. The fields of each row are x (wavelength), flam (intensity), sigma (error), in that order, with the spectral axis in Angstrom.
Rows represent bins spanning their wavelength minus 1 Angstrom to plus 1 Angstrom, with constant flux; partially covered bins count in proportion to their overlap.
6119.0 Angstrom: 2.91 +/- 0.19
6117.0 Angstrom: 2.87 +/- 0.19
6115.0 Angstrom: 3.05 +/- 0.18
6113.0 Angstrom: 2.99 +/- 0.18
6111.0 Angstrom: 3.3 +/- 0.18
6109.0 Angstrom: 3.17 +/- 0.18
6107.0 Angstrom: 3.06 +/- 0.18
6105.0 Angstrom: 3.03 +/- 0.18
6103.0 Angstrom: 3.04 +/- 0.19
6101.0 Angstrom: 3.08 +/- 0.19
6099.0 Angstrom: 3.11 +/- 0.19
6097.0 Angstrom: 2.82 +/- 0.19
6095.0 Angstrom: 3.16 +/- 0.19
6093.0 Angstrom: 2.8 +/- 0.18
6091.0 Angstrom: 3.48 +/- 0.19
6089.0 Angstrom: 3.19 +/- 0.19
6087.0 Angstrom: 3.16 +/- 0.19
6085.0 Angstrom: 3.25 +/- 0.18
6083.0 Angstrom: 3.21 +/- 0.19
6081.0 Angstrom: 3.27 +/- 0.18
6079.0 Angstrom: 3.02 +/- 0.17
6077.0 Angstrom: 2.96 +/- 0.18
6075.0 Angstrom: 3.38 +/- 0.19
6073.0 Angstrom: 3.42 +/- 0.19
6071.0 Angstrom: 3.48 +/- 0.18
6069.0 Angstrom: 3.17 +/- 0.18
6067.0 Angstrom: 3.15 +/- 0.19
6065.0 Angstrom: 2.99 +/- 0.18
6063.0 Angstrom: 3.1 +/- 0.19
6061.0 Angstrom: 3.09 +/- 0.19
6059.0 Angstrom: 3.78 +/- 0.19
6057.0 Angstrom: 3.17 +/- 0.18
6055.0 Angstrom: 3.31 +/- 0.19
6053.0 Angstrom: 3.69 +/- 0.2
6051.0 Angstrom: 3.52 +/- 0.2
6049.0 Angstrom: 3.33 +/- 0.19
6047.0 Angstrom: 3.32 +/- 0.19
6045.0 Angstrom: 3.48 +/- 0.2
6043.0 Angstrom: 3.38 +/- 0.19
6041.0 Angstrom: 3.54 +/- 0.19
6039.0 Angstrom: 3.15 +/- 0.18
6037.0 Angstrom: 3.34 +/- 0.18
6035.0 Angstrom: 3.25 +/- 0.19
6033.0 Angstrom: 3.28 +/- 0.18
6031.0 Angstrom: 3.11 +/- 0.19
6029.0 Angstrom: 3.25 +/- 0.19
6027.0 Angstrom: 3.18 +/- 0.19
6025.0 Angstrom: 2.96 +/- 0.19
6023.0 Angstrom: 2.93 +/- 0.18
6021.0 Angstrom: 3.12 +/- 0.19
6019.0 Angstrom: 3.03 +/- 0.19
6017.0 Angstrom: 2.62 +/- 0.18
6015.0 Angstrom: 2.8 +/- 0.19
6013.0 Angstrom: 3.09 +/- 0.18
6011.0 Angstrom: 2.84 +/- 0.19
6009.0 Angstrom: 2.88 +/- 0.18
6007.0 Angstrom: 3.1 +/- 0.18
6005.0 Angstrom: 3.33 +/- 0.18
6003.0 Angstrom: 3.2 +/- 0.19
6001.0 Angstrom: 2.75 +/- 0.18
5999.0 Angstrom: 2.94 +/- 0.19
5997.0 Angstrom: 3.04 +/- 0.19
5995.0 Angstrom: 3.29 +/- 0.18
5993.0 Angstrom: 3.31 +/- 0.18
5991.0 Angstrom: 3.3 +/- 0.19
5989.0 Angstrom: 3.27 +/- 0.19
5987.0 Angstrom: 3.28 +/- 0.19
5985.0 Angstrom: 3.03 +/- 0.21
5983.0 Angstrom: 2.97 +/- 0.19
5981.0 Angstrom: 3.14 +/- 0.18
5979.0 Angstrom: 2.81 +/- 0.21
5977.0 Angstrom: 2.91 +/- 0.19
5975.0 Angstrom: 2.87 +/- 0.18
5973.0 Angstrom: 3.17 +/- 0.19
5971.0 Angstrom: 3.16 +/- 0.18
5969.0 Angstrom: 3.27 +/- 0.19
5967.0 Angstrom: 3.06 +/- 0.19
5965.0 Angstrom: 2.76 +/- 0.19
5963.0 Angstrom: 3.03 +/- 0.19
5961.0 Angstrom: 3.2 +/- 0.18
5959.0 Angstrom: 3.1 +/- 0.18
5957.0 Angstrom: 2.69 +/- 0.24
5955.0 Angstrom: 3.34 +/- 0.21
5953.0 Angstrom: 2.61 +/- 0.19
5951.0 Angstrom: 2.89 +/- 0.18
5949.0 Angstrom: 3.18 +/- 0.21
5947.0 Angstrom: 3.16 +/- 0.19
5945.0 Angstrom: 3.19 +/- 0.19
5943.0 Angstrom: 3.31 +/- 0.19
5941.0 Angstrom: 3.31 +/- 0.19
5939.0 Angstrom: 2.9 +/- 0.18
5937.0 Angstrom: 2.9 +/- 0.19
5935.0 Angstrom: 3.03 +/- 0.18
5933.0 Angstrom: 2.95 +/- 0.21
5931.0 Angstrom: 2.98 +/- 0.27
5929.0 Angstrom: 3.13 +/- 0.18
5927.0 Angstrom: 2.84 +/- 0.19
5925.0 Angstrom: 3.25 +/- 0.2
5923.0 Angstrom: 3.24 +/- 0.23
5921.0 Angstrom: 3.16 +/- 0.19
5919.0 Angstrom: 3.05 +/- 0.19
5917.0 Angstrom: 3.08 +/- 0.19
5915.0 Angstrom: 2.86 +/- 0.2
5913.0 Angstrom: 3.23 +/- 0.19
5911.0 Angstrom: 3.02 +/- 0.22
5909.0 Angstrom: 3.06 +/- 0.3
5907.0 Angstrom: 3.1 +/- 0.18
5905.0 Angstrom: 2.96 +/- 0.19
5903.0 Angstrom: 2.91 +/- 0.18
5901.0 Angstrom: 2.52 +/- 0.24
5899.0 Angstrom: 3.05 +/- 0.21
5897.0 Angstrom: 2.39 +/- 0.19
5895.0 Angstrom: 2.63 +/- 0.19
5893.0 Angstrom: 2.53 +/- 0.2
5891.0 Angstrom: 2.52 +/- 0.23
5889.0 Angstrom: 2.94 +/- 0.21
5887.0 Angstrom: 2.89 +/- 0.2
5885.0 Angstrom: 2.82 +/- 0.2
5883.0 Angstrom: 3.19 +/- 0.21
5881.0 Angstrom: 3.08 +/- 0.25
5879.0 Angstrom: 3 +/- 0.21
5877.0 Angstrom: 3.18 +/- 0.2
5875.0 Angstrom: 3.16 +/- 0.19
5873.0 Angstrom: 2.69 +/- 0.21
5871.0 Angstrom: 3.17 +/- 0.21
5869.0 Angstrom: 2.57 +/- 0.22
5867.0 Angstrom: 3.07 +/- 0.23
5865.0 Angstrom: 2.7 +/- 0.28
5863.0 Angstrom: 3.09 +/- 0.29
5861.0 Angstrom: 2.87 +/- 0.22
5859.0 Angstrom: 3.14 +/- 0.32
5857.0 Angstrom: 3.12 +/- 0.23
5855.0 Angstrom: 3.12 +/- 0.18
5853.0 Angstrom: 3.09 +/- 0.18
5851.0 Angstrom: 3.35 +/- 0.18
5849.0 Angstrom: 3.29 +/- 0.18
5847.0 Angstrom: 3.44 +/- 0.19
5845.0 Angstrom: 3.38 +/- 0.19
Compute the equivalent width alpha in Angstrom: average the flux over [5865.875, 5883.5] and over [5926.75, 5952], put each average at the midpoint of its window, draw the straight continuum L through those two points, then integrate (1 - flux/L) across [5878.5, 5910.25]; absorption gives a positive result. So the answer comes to 1.8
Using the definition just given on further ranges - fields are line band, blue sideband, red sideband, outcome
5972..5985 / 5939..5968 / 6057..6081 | 0.5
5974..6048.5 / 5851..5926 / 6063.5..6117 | -1.0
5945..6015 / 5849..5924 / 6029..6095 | 1.6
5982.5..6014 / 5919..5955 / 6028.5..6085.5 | 0.8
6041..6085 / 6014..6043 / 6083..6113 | -2.6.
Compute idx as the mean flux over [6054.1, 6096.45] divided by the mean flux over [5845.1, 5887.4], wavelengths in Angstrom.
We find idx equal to 1.05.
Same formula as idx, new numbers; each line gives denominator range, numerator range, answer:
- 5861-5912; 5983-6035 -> 1.07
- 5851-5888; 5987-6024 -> 1.02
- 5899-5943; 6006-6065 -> 1.05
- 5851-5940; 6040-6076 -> 1.13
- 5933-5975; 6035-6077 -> 1.09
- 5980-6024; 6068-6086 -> 1.06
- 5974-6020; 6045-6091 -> 1.08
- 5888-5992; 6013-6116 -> 1.06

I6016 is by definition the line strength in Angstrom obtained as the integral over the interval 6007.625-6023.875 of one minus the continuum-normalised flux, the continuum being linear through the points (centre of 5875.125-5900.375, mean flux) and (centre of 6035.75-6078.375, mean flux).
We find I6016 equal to 1.46 Angstrom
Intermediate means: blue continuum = 2.86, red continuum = 3.32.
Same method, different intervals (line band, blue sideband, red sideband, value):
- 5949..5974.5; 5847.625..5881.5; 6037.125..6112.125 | 0.85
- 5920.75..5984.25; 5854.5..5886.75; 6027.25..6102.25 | 1.11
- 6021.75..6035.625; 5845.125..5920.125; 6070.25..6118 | -0.21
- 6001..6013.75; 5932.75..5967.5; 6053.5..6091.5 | 0.35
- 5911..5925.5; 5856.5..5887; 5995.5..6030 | -0.58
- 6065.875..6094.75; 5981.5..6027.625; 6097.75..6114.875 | -1.18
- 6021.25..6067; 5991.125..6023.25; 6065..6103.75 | -2.70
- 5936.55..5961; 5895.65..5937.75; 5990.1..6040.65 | -0.32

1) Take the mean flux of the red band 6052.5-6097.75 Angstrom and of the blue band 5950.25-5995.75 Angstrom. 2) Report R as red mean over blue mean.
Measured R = 1.1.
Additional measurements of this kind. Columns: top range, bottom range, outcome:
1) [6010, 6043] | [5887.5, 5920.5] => 1.08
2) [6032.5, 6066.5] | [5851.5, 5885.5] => 1.11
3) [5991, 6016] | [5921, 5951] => 0.99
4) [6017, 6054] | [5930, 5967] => 1.07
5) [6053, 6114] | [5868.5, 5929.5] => 1.08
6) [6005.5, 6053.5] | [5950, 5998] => 1.04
